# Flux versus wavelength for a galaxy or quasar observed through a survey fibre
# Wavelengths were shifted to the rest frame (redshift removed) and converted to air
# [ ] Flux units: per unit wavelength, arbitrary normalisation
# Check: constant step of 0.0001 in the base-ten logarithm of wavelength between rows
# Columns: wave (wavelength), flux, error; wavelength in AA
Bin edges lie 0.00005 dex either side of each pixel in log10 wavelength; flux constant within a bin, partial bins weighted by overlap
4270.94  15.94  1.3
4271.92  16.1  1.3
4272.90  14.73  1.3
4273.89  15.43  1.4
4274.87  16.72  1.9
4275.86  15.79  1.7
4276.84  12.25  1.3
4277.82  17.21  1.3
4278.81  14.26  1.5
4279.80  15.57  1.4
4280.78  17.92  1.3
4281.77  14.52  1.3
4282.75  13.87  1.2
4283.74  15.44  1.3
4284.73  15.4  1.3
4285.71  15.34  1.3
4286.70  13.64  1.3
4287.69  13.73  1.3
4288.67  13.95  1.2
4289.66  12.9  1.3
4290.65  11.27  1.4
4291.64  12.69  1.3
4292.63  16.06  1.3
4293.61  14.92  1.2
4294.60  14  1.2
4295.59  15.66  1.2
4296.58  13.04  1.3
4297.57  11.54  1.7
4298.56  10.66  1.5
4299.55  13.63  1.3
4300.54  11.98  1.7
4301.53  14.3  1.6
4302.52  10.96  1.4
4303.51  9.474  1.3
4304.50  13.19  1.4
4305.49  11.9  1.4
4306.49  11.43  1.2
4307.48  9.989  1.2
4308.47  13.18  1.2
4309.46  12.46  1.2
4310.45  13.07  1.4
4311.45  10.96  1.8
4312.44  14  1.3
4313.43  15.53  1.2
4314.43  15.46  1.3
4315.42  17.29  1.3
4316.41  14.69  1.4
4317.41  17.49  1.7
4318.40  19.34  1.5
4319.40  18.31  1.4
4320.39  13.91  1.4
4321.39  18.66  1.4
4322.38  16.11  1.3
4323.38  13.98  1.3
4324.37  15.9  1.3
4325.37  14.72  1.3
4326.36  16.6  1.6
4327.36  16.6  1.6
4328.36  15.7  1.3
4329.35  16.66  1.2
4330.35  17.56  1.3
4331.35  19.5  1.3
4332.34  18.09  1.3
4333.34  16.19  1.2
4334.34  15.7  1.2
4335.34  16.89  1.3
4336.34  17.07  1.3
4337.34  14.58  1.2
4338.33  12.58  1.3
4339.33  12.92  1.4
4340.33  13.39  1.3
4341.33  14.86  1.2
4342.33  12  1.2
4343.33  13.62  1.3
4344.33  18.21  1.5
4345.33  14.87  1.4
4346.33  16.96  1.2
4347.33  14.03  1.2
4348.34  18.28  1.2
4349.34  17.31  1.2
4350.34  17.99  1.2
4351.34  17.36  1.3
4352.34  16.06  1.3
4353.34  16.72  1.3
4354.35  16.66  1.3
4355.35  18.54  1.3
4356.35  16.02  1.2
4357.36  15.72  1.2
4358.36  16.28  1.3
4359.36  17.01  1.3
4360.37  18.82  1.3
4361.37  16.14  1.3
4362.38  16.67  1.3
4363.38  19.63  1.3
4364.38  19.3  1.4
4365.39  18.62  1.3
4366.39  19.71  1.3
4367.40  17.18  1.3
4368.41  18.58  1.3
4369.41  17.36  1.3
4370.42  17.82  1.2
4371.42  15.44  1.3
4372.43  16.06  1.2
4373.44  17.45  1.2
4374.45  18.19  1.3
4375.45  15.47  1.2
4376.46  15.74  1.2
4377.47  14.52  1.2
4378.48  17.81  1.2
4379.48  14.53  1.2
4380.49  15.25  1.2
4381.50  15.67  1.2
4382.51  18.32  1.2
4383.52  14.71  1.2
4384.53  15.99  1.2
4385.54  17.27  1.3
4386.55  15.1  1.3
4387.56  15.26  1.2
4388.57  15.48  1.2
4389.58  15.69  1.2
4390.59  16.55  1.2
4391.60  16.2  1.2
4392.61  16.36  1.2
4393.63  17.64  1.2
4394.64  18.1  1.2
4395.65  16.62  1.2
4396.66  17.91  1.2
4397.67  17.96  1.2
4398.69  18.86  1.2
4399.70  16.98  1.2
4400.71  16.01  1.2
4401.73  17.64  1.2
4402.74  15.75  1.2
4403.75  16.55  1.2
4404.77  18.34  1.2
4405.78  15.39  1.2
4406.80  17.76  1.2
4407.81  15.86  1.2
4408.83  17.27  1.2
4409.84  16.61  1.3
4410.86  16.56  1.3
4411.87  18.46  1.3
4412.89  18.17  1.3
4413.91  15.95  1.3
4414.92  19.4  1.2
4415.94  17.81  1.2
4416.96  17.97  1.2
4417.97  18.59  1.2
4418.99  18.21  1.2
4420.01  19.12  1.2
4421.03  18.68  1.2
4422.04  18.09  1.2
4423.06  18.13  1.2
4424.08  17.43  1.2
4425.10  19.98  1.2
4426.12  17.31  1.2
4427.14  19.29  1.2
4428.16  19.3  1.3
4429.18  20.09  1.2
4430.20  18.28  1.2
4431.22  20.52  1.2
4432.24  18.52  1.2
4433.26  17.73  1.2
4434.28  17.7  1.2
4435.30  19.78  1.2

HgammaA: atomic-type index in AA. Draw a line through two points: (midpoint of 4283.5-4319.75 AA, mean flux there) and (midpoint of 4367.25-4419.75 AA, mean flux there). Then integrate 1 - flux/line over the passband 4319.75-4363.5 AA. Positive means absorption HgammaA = -3.2 AA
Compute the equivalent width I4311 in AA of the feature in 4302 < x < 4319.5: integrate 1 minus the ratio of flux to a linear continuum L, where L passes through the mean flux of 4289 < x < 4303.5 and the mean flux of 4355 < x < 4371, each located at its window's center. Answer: 0.4 AA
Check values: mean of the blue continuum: 13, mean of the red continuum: 17.7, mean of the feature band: 13.7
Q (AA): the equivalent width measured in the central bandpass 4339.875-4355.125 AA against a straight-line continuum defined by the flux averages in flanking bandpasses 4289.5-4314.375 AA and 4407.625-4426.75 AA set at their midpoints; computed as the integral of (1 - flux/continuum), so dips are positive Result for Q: -1.1 AA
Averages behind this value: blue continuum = 12.8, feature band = 15.9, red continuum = 17.9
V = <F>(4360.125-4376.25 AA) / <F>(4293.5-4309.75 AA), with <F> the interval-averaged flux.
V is 1.42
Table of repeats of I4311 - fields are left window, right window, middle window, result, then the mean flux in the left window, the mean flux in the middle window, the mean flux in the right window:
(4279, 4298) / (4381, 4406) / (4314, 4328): -1.24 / 14.3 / 16.4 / 16.7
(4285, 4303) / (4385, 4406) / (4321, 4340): -1.93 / 13.4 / 16.1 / 16.8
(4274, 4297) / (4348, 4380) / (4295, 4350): 3.66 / 14.6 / 14.8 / 17.2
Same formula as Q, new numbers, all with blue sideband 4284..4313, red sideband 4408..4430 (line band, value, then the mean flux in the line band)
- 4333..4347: -0.20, 15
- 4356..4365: -0.96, 17.3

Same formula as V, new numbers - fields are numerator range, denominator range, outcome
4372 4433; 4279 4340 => 1.18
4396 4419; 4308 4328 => 1.13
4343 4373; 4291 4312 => 1.36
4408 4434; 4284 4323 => 1.31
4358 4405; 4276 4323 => 1.20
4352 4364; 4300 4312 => 1.43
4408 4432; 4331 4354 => 1.15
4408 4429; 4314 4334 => 1.09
